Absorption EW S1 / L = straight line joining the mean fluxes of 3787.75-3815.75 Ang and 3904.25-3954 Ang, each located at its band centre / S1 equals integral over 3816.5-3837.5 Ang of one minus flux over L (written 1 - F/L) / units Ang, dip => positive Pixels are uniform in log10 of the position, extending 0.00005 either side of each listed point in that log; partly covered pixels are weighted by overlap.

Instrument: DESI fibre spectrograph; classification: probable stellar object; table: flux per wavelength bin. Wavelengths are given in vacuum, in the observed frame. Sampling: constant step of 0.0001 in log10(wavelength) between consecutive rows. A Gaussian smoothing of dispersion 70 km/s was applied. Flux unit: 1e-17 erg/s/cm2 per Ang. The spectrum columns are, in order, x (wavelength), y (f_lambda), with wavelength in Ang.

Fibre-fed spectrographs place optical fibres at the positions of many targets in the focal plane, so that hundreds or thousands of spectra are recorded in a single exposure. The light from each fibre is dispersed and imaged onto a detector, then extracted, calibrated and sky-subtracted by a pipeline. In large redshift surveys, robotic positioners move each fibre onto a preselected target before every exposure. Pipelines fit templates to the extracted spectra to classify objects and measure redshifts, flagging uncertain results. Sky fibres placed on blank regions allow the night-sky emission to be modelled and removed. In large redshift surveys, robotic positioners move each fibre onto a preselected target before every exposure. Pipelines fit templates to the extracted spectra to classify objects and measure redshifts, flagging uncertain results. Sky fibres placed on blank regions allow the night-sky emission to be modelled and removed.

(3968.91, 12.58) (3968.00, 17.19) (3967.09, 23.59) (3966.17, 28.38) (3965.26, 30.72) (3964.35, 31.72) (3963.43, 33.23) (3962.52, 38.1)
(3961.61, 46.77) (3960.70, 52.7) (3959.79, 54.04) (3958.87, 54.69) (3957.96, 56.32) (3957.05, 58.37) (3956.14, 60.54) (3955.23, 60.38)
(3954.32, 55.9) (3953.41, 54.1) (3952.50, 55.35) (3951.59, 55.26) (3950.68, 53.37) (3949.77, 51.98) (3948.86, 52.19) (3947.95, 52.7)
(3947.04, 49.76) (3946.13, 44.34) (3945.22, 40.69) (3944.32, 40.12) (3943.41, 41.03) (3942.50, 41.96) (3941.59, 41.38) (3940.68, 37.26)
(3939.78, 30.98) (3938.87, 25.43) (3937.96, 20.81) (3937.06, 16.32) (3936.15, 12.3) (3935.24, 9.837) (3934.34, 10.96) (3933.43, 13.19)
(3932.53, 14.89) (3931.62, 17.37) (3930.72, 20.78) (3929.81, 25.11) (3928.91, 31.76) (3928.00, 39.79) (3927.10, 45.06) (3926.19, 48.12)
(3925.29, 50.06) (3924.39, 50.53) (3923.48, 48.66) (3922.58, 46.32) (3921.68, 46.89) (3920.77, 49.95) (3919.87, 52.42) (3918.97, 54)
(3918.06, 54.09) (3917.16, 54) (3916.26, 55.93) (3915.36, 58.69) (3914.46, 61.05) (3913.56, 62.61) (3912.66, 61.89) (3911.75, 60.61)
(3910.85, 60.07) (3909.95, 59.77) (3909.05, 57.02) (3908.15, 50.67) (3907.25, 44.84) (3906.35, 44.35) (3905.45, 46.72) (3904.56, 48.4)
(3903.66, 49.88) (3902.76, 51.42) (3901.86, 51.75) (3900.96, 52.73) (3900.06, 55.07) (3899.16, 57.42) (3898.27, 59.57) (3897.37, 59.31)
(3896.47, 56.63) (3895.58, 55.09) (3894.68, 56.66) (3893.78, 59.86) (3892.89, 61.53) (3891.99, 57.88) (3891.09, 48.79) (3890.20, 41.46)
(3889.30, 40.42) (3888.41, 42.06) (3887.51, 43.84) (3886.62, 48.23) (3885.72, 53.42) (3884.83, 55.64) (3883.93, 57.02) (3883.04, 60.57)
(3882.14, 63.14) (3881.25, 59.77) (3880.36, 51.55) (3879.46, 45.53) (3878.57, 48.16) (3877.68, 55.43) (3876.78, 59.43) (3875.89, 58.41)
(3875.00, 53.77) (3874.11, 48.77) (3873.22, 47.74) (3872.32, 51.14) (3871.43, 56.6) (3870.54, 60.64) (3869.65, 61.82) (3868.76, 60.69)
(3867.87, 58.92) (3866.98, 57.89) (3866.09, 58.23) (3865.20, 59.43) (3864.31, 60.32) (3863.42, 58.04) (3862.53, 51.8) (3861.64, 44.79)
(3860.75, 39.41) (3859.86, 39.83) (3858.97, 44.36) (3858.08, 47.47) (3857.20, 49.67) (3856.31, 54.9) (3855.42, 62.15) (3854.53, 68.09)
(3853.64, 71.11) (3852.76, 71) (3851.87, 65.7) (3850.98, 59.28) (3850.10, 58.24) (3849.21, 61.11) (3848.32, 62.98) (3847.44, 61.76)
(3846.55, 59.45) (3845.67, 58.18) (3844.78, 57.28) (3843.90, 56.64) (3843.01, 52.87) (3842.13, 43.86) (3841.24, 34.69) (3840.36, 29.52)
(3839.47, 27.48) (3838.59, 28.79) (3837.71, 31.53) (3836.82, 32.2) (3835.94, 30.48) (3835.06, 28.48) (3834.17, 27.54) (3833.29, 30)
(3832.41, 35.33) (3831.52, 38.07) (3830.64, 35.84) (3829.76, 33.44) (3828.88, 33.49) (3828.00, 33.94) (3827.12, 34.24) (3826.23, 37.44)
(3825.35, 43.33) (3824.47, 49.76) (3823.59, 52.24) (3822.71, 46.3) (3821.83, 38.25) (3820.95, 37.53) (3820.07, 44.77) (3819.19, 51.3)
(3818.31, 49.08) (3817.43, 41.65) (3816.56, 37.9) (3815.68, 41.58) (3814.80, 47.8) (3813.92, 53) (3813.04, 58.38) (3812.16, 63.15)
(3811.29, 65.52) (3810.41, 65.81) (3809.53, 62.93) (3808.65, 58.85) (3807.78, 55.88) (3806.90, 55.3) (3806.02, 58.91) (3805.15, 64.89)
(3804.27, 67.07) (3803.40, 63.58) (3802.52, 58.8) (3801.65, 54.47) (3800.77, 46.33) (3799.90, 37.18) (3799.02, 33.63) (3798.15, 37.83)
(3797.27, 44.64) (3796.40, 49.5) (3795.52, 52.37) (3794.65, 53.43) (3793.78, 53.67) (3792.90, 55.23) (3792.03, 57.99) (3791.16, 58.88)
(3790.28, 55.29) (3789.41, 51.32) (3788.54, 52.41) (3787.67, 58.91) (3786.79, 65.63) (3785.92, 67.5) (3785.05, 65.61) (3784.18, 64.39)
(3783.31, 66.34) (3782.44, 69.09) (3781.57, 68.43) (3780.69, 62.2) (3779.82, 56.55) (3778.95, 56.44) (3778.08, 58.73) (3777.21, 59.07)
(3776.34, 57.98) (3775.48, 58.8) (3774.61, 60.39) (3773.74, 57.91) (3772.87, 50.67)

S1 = 5.6 Ang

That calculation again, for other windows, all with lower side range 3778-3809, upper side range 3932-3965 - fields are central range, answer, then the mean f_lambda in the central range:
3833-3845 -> 3.6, 36.2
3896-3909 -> -1.9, 52.2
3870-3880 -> -1.1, 53.3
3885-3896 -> -1.0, 50.9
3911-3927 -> -3.7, 53.8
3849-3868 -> -2.4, 56.3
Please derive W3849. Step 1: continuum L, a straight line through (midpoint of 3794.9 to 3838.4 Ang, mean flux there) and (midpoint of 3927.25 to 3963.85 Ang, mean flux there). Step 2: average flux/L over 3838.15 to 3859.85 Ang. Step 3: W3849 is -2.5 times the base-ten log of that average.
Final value -0.204 mag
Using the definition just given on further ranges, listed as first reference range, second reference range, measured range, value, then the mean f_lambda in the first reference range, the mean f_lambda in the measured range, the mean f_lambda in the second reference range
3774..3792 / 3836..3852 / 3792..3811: 0.05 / 60.6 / 54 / 48.2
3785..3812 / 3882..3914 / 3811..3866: 0.16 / 55.7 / 47.2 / 53.7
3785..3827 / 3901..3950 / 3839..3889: -0.14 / 52.3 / 54.1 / 42.8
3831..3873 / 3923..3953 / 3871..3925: -0.25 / 50.2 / 53.4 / 36.1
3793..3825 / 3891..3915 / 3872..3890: 0.05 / 51.5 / 52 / 55.3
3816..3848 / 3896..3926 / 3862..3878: -0.20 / 40.8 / 56.6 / 53.7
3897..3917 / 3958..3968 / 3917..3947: 0.33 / 55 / 35.6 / 39.1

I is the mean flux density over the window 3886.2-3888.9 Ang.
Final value 44.7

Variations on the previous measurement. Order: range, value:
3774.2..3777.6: 59.2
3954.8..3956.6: 60.5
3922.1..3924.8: 48.5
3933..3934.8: 12.1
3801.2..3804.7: 61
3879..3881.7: 52.4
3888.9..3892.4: 47.1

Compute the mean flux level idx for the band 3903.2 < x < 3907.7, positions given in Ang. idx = 46.9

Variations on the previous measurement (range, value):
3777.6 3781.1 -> 58.5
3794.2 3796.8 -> 51.8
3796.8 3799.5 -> 38.8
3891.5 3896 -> 58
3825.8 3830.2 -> 34.5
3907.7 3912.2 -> 57.6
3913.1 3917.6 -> 58.6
